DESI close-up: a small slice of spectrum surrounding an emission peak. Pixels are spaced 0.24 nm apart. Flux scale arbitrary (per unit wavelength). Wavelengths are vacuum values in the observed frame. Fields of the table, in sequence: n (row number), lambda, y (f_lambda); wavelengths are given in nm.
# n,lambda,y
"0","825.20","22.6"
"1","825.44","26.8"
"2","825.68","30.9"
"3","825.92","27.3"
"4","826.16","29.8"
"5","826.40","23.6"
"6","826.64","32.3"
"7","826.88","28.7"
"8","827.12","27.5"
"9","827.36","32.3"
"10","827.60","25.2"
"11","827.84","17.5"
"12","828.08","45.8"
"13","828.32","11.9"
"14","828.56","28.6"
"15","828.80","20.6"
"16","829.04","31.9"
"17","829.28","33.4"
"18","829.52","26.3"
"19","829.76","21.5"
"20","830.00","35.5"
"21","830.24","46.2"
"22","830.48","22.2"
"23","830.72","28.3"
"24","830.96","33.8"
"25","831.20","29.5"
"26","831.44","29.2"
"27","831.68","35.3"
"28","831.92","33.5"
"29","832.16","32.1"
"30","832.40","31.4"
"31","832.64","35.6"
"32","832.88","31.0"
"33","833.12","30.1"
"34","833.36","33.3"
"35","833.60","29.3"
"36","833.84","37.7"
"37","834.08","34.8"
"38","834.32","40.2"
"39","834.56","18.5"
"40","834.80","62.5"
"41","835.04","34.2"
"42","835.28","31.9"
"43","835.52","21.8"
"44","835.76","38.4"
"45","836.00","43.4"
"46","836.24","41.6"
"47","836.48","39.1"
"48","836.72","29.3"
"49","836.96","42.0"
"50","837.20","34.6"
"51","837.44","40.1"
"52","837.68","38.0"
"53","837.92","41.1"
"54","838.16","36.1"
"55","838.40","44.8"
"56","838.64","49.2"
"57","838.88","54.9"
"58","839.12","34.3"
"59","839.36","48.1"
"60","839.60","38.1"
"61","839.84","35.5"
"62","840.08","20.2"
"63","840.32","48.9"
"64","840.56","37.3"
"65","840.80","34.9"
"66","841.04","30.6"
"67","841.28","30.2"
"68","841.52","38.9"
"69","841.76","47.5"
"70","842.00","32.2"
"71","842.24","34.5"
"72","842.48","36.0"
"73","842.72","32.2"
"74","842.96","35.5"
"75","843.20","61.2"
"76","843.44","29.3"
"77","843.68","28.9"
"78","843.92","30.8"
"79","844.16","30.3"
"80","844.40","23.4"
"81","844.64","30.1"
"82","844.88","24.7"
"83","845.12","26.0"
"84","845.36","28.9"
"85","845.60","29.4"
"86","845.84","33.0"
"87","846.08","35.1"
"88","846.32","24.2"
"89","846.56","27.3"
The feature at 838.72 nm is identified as C III]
